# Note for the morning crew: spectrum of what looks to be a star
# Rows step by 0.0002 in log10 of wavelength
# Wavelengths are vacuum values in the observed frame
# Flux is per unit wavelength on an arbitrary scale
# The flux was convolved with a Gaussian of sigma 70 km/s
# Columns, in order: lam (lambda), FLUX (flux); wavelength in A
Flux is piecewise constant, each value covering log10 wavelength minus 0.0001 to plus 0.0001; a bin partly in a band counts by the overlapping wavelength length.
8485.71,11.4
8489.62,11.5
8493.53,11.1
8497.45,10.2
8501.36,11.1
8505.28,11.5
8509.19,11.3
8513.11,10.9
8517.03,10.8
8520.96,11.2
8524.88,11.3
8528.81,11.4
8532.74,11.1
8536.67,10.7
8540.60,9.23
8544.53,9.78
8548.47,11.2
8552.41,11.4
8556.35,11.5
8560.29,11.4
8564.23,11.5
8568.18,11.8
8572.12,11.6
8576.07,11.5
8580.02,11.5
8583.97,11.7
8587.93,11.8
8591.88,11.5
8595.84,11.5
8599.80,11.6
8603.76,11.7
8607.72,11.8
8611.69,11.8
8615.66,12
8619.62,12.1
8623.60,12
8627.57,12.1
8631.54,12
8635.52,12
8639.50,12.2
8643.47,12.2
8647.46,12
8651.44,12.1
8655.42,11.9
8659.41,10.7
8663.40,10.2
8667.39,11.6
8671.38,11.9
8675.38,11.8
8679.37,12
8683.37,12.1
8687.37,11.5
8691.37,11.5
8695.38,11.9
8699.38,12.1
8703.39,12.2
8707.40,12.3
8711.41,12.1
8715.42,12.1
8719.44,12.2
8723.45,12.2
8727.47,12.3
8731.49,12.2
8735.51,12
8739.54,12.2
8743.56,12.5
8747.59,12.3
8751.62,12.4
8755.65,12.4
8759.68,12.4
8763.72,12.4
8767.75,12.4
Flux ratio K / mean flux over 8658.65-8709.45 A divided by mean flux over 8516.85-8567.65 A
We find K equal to 1.1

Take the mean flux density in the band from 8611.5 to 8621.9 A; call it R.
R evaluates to 12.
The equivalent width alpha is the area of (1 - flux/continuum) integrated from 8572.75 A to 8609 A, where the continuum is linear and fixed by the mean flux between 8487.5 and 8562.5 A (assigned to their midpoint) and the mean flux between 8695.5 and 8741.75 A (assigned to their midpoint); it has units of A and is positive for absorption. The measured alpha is -0.7 A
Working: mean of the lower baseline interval 11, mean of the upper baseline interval 12.2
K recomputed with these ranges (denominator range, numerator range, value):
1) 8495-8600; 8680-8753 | 1.08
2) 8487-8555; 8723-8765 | 1.13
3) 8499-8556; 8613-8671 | 1.08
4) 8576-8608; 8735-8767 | 1.06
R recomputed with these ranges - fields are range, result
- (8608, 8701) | 11.8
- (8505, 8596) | 11.2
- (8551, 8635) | 11.7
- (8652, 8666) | 11.1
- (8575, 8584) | 11.5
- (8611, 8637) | 12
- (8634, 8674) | 11.7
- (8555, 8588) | 11.6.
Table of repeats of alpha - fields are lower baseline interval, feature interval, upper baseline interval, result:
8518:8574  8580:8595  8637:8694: -0.5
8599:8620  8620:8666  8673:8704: 0.3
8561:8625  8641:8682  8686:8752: 0.9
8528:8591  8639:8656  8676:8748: -0.5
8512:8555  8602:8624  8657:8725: -1.1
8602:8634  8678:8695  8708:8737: 0.4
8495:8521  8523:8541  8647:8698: 0.3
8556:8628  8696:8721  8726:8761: 0.0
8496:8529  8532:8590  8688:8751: 0.7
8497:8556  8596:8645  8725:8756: -1.8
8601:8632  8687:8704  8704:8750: 0.4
